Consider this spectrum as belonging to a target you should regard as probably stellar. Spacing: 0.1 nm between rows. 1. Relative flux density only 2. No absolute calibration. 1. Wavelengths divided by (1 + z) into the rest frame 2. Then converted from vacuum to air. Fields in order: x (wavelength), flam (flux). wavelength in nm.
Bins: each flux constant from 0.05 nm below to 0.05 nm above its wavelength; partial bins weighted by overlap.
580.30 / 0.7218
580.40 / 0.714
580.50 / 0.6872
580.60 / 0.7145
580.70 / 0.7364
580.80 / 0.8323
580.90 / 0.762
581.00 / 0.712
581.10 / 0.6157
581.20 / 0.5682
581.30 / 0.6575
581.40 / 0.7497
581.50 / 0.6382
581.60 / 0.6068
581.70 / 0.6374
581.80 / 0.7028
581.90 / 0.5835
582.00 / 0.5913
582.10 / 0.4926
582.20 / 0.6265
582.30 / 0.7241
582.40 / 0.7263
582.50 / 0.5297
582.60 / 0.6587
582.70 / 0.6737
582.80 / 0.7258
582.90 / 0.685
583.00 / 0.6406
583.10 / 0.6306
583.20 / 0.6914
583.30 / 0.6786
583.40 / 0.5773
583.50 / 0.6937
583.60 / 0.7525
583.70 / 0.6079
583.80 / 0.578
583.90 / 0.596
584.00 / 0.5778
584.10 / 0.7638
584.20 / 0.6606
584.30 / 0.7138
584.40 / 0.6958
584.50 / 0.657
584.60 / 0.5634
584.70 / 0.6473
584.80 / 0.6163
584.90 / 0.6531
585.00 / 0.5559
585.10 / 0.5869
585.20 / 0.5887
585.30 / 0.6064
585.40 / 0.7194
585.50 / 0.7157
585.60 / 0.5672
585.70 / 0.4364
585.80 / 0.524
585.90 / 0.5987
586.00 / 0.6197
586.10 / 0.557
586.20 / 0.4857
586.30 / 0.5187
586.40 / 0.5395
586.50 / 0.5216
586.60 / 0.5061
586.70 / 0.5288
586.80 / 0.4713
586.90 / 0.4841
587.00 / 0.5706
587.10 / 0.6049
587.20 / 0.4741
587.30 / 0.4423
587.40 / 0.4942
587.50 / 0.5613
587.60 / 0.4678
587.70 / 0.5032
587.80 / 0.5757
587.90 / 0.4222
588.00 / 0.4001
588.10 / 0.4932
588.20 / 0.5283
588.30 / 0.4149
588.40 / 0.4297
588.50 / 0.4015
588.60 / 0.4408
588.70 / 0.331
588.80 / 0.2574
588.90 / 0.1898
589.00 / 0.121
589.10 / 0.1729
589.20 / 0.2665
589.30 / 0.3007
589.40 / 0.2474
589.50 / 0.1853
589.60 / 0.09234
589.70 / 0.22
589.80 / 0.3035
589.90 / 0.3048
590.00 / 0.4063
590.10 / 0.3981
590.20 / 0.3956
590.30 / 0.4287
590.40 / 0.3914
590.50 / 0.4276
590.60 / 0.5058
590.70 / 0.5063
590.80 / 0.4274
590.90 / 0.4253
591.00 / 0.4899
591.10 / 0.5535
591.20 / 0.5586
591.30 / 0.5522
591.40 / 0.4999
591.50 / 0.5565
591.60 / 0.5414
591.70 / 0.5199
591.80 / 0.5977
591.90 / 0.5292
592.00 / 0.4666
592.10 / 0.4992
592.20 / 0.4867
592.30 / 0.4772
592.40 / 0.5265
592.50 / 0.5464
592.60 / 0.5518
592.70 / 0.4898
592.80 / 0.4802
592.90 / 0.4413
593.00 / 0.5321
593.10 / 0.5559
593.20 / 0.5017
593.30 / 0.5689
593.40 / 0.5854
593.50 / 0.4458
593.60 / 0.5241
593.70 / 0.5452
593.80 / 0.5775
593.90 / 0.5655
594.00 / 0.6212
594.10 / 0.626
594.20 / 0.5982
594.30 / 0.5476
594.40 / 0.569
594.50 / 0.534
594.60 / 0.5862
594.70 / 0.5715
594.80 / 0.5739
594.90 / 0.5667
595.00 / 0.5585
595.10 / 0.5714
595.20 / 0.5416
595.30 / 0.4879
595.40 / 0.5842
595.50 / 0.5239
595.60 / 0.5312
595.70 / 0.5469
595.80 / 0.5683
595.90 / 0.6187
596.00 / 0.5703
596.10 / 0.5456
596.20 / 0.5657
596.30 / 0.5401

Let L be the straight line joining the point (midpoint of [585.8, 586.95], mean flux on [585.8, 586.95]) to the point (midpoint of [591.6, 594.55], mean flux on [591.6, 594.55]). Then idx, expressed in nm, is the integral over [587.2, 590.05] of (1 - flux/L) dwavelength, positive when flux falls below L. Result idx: 0.93 nm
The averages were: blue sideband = 0.53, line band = 0.358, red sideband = 0.535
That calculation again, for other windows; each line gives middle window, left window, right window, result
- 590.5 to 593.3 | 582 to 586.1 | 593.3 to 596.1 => 0.33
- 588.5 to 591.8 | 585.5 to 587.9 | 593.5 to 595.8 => 0.99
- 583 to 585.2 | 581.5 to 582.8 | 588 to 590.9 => -0.34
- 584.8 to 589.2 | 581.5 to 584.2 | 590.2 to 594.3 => 0.76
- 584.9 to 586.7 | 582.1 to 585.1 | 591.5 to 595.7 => 0.16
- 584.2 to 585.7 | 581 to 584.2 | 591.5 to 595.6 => -0.01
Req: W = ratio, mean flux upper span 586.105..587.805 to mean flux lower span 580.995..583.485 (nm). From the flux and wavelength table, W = 0.8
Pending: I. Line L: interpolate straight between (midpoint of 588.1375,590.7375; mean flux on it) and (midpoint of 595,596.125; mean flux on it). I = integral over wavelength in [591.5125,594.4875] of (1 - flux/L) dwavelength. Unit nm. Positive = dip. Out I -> -0.48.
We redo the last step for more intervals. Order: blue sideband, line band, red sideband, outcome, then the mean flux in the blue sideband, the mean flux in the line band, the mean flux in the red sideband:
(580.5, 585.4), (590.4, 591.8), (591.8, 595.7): 0.16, 0.653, 0.504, 0.54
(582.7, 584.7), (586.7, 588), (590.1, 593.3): 0.18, 0.658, 0.503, 0.498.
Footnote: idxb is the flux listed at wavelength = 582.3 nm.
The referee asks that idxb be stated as 0.7241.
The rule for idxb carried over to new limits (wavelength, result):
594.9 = 0.5667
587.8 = 0.5757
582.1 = 0.4926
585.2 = 0.5887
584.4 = 0.6958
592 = 0.4666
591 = 0.4899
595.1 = 0.5714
